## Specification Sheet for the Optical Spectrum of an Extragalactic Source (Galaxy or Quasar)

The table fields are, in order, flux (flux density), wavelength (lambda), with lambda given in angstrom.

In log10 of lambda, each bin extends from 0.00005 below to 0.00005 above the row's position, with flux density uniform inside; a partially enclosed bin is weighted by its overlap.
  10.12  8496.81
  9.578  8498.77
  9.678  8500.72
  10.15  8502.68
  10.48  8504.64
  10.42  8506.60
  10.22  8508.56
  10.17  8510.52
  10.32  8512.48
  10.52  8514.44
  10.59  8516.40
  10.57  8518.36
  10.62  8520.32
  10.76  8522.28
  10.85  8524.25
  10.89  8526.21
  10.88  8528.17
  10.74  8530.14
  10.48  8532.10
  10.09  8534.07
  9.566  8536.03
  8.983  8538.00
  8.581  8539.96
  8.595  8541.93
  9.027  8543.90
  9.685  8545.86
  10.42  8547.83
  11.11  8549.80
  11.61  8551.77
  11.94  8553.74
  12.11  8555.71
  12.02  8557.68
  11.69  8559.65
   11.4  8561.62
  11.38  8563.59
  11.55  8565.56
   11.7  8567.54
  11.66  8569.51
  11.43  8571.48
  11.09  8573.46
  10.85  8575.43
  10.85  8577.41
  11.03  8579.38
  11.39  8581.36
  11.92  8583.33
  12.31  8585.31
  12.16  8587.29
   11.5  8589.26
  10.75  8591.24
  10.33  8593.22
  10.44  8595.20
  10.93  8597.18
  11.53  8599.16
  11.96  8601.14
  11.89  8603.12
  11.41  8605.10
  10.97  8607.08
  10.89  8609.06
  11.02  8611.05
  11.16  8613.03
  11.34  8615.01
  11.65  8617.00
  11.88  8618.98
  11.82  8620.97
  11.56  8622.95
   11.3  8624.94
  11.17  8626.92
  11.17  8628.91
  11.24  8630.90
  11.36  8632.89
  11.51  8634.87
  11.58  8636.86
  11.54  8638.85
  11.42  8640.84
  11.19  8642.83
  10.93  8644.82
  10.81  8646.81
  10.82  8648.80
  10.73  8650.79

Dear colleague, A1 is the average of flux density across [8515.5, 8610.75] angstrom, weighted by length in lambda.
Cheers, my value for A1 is 10.9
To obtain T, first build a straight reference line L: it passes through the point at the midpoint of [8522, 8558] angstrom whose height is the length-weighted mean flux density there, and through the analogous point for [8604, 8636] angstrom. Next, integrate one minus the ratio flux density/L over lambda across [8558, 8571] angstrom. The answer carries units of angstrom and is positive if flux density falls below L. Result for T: -1.1 angstrom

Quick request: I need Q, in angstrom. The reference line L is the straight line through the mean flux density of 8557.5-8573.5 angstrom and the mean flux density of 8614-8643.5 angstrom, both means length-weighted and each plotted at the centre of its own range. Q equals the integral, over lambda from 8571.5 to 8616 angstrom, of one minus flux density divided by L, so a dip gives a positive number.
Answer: 0.9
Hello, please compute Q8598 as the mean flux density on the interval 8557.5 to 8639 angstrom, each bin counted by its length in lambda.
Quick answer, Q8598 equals 11.4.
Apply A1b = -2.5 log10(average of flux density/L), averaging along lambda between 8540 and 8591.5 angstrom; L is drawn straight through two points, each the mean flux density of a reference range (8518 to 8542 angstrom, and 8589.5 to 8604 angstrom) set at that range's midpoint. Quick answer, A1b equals -0.05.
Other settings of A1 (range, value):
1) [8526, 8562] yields 10.5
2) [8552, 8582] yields 11.5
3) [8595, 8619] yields 11.3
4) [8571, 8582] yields 11.1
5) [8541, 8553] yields 10.1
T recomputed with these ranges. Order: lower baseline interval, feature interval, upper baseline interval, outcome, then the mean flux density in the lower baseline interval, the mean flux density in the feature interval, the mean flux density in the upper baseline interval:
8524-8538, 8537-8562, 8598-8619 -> 0.2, 10.4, 10.5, 11.4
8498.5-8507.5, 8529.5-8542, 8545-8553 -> 1.1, 10.1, 9.62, 10.8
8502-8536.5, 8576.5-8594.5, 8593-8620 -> -0.4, 10.5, 11.3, 11.3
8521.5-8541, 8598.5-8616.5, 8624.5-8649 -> -0.7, 10.2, 11.4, 11.2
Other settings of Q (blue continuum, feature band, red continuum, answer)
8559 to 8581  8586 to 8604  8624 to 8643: 0.1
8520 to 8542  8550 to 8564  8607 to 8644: -1.7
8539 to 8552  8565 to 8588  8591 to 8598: -2.7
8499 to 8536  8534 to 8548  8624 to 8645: 1.8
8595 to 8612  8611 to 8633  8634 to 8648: -0.3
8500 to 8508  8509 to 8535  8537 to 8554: -1.3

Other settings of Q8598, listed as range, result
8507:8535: 10.5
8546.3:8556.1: 11.3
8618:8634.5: 11.4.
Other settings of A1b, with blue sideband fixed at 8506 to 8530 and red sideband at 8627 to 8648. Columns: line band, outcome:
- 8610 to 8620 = -0.03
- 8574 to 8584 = -0.03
